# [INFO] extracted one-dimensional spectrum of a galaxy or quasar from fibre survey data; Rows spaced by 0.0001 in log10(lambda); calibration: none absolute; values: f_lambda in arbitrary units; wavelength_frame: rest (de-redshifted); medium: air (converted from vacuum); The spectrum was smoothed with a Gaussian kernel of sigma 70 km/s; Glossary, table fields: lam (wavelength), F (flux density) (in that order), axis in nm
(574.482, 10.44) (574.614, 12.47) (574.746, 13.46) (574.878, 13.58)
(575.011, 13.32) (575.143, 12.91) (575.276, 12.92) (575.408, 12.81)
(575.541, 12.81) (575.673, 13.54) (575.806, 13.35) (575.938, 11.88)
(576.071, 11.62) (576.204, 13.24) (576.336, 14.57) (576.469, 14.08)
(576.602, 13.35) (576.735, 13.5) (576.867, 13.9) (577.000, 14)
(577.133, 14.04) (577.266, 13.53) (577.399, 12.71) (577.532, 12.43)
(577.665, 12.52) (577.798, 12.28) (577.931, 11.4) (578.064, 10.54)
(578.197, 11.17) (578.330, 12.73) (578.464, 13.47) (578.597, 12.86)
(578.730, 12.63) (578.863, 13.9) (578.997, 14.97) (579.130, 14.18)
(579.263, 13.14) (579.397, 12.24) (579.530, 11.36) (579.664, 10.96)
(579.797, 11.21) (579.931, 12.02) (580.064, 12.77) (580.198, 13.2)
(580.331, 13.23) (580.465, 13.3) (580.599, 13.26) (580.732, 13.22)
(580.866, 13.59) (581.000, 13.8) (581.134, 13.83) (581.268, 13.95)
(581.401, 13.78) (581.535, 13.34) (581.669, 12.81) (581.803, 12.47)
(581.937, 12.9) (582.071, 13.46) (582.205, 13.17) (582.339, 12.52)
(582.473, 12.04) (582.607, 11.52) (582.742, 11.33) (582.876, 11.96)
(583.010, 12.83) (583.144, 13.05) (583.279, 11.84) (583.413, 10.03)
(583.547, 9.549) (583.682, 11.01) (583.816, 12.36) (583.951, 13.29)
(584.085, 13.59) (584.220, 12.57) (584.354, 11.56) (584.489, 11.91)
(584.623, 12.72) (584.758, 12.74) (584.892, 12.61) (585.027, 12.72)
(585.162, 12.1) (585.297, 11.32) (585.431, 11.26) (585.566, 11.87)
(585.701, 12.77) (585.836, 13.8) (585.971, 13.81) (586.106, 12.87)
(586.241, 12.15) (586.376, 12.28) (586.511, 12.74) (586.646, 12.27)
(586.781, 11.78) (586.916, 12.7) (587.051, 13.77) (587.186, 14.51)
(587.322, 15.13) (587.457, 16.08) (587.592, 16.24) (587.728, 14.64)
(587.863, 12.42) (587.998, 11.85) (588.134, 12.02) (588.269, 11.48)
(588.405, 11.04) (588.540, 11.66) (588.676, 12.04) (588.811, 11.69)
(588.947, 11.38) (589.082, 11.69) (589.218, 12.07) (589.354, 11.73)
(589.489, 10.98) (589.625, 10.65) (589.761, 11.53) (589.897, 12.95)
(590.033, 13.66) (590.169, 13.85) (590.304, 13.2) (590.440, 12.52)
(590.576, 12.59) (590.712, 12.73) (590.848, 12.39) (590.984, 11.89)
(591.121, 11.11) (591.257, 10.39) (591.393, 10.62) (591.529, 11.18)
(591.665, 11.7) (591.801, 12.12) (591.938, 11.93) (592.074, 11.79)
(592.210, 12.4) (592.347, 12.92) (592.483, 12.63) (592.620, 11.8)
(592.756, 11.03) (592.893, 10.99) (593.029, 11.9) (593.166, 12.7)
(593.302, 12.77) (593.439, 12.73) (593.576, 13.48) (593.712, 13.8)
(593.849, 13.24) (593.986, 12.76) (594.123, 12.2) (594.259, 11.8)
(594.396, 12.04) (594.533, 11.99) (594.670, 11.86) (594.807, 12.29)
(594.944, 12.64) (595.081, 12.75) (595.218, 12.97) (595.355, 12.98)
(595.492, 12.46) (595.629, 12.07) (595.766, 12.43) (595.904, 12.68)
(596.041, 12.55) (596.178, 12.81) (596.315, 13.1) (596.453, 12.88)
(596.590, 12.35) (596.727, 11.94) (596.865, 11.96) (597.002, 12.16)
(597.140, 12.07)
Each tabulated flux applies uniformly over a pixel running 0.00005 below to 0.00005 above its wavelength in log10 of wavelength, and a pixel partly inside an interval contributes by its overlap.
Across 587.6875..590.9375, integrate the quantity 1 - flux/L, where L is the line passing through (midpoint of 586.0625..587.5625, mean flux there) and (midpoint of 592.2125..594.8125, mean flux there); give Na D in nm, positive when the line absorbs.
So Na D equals 0.206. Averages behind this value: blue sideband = 13.4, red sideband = 12.4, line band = 12.2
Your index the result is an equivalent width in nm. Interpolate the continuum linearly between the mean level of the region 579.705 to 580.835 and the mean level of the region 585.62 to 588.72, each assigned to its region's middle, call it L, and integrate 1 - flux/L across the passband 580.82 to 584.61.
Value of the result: 0.11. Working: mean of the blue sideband 12.8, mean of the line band 12.5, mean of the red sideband 13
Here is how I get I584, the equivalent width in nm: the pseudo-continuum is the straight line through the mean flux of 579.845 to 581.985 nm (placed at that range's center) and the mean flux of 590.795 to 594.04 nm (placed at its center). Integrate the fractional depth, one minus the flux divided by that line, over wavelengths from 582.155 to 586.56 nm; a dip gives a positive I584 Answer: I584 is 0.22 nm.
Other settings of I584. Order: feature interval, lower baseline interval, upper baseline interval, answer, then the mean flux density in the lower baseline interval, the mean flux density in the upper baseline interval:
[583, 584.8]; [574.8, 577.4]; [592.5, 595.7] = 0.121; 13.3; 12.4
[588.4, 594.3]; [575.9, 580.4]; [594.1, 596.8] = 0.199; 12.8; 12.4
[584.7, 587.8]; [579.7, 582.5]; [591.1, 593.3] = -0.176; 13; 11.8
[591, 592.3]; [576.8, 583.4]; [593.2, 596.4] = 0.118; 12.8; 12.6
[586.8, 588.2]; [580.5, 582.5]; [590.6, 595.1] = -0.134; 13.2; 12.1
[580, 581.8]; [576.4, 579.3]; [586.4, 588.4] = -0.030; 13.1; 13.3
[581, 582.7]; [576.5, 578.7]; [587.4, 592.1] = -0.053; 12.8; 12.2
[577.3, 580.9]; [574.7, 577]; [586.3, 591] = 0.124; 13.2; 12.6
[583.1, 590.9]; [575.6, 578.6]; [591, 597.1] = 0.024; 12.9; 12.2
